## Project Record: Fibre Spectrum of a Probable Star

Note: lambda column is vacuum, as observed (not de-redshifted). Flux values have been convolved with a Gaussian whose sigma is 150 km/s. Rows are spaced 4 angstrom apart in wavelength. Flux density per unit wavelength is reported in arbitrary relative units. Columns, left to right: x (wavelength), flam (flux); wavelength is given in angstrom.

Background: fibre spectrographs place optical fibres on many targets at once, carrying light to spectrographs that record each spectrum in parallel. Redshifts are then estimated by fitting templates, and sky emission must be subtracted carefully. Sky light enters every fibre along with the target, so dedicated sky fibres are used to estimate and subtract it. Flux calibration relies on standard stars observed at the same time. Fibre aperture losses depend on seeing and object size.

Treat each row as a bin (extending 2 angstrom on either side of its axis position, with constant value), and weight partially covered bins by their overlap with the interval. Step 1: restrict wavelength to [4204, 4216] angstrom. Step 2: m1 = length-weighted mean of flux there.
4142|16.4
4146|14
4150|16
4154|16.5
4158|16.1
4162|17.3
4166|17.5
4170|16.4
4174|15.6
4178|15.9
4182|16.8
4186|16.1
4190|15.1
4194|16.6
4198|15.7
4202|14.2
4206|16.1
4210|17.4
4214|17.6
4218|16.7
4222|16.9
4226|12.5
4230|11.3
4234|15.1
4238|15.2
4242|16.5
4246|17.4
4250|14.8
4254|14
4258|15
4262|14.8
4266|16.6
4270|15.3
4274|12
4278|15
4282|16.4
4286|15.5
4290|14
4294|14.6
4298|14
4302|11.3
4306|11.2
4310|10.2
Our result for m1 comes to 17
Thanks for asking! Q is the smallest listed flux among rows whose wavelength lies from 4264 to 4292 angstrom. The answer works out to 12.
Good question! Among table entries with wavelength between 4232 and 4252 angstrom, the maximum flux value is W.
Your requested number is 17.4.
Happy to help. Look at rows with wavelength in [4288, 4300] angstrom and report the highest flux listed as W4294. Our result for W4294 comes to 14.6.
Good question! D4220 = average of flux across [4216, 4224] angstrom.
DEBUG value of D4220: 16.8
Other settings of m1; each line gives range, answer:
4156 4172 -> 16.8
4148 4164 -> 16.5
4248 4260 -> 14.6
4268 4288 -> 14.8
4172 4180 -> 15.8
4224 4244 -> 14.1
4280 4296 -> 15.1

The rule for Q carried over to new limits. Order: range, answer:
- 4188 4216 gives 14.2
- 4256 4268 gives 14.8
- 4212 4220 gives 16.7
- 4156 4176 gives 15.6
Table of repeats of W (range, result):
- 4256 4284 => 16.6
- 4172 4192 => 16.8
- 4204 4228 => 17.6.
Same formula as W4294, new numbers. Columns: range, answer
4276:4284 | 16.4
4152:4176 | 17.5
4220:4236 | 16.9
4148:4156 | 16.5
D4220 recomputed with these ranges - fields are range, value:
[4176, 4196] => 16.1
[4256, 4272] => 15.4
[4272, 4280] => 13.5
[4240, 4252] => 16.2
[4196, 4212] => 15.8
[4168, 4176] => 16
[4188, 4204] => 15.4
